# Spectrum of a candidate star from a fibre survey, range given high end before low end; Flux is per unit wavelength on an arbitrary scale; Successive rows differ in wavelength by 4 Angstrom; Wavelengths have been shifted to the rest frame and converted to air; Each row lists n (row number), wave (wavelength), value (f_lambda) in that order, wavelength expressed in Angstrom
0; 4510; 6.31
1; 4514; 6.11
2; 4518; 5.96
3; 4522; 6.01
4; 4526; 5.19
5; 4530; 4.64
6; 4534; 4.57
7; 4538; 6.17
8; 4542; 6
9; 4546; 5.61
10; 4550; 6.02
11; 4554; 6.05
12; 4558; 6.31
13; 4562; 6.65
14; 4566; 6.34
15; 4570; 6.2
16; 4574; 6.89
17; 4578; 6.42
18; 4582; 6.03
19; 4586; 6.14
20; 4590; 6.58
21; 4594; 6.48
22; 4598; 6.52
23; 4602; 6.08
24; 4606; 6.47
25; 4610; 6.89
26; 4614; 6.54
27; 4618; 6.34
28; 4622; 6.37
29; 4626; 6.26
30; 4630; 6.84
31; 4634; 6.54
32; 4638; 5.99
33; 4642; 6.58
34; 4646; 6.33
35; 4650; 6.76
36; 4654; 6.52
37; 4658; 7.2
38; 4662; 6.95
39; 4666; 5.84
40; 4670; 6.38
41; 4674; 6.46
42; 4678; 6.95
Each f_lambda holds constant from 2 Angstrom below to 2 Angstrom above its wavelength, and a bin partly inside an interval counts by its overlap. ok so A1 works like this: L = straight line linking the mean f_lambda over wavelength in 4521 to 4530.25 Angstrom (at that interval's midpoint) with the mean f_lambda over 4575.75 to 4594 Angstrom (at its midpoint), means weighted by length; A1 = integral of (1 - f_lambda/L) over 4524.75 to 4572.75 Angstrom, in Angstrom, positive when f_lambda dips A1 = -1.0 Angstrom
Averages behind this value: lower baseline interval 5.32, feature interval 5.84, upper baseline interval 6.32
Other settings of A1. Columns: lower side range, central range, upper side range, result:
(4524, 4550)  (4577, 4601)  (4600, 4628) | -1.0 Angstrom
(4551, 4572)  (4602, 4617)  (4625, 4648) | -0.4 Angstrom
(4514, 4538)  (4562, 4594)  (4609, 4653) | -2.4 Angstrom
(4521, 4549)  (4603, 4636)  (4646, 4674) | -1.6 Angstrom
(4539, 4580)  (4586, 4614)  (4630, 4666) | -0.4 Angstrom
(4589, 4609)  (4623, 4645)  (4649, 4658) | 0.7 Angstrom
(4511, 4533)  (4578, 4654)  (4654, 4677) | -2.5 Angstrom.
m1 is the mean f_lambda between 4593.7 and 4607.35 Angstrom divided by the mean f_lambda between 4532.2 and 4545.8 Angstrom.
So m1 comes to 1.14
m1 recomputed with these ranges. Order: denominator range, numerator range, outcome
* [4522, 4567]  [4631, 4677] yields 1.13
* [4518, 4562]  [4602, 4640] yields 1.13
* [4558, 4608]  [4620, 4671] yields 1.02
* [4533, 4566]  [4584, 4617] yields 1.08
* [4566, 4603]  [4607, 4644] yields 1.02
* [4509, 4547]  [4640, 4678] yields 1.17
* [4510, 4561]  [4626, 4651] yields 1.12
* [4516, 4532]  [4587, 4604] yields 1.17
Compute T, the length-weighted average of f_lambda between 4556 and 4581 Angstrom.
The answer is 6.45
